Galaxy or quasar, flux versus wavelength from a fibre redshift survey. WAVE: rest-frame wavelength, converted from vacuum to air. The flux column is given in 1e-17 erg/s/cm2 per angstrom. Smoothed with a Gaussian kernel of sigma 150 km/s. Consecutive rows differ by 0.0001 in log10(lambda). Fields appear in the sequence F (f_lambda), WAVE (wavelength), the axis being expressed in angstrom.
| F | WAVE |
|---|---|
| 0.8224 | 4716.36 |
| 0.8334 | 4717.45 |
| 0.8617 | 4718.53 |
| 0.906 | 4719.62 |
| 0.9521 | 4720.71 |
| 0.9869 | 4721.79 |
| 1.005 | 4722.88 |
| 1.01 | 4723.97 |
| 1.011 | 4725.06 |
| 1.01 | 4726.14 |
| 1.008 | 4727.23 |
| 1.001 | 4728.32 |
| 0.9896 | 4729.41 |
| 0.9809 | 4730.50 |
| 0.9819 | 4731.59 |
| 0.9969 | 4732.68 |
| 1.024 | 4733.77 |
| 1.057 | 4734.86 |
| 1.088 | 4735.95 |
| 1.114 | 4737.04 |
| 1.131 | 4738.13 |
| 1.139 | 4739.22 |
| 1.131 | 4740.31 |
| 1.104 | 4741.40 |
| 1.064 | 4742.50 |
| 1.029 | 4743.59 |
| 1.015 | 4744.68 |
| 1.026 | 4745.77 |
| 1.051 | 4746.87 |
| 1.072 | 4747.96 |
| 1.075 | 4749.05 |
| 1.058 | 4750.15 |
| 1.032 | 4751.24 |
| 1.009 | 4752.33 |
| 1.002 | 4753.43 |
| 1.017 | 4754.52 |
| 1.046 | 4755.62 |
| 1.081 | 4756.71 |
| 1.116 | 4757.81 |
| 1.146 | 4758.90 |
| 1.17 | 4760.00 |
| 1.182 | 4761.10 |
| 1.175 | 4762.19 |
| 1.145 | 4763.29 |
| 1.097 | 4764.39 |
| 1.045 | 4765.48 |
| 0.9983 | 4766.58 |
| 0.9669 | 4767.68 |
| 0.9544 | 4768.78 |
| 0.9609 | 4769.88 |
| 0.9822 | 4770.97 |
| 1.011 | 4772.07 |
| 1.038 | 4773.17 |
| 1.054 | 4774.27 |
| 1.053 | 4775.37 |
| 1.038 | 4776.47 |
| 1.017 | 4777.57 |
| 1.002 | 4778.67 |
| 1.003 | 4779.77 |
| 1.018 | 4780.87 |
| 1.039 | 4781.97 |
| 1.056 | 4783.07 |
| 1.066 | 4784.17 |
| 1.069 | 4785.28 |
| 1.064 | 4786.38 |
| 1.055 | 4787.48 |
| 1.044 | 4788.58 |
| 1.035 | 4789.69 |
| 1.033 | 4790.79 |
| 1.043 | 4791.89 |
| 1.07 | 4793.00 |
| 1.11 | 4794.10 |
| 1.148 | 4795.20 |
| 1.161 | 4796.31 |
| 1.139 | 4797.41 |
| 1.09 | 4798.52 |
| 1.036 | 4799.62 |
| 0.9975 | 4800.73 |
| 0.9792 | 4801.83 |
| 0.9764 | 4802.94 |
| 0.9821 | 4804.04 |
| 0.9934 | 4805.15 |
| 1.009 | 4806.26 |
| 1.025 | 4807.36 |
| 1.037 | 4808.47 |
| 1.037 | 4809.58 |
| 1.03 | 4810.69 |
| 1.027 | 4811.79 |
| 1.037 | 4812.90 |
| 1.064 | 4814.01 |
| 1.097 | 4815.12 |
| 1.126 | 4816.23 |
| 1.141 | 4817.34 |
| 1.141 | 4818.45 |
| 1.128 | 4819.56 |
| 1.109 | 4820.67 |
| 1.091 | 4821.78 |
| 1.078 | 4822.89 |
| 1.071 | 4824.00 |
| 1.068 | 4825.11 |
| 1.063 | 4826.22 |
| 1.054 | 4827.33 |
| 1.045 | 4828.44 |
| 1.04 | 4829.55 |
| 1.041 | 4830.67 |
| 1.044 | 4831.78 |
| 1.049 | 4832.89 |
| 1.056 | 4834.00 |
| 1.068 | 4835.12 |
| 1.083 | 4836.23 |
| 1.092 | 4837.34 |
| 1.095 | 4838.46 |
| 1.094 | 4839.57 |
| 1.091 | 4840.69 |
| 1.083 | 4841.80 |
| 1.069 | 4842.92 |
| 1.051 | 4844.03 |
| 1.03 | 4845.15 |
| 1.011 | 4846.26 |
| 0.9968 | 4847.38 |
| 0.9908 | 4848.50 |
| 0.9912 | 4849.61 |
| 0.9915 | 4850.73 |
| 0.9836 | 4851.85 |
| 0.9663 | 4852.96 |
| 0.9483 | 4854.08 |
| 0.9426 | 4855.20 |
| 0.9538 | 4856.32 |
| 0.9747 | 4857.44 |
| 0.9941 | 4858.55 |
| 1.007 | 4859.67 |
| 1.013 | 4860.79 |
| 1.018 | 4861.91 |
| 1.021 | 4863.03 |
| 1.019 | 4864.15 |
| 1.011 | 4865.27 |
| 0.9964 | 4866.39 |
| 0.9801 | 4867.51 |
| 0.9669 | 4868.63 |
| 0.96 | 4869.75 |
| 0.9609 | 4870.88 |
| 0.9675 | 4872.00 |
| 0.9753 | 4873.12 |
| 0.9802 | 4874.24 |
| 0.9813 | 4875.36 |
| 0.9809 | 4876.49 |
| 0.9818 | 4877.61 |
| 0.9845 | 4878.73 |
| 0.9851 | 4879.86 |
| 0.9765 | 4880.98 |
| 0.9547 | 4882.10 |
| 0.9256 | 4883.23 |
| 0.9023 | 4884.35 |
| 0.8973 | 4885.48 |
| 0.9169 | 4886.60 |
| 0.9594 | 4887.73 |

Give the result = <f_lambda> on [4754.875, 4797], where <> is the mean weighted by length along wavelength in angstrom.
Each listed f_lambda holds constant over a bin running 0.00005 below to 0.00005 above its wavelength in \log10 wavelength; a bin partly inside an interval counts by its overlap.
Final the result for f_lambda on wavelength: 1.06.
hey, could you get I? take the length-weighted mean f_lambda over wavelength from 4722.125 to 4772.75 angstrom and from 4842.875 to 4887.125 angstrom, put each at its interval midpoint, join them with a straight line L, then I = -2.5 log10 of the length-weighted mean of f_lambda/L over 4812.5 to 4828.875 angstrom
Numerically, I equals -0.08 mag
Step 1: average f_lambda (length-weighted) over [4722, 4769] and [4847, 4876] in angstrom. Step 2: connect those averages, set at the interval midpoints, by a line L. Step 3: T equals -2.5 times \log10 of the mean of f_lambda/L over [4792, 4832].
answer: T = -0.051 mag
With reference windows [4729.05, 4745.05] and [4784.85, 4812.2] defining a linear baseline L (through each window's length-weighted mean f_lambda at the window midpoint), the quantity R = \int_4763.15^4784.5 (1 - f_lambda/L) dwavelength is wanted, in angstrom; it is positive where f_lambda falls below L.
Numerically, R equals 0.6 angstrom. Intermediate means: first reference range 1.06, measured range 1.02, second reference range 1.05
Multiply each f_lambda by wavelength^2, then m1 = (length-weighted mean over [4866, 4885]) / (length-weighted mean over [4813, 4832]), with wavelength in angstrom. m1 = 0.91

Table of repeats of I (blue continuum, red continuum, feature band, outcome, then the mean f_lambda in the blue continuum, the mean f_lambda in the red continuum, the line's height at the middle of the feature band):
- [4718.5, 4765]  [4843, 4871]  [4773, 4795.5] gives -0.02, 1.05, 0.993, 1.03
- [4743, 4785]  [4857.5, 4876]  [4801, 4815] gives 0.01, 1.05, 0.99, 1.02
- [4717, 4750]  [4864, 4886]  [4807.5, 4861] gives -0.07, 1.02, 0.968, 0.984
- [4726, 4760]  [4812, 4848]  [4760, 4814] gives 0.02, 1.05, 1.07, 1.06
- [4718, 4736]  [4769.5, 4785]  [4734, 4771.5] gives -0.06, 0.99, 1.03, 1.01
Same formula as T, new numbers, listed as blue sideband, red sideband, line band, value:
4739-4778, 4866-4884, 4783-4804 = -0.029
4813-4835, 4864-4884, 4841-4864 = 0.018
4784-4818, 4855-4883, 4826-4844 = -0.049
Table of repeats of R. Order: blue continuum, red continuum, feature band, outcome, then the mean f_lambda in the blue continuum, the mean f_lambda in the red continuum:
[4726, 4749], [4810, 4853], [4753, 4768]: -0.5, 1.05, 1.06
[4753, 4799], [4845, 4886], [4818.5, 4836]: -1.0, 1.06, 0.978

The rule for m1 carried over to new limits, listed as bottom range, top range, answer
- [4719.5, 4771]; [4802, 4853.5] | 1.04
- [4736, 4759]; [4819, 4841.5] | 1.04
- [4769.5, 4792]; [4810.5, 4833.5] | 1.06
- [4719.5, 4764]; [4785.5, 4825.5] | 1.04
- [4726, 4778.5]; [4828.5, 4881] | 1.00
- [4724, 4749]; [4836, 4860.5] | 1.02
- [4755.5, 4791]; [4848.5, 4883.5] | 0.97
